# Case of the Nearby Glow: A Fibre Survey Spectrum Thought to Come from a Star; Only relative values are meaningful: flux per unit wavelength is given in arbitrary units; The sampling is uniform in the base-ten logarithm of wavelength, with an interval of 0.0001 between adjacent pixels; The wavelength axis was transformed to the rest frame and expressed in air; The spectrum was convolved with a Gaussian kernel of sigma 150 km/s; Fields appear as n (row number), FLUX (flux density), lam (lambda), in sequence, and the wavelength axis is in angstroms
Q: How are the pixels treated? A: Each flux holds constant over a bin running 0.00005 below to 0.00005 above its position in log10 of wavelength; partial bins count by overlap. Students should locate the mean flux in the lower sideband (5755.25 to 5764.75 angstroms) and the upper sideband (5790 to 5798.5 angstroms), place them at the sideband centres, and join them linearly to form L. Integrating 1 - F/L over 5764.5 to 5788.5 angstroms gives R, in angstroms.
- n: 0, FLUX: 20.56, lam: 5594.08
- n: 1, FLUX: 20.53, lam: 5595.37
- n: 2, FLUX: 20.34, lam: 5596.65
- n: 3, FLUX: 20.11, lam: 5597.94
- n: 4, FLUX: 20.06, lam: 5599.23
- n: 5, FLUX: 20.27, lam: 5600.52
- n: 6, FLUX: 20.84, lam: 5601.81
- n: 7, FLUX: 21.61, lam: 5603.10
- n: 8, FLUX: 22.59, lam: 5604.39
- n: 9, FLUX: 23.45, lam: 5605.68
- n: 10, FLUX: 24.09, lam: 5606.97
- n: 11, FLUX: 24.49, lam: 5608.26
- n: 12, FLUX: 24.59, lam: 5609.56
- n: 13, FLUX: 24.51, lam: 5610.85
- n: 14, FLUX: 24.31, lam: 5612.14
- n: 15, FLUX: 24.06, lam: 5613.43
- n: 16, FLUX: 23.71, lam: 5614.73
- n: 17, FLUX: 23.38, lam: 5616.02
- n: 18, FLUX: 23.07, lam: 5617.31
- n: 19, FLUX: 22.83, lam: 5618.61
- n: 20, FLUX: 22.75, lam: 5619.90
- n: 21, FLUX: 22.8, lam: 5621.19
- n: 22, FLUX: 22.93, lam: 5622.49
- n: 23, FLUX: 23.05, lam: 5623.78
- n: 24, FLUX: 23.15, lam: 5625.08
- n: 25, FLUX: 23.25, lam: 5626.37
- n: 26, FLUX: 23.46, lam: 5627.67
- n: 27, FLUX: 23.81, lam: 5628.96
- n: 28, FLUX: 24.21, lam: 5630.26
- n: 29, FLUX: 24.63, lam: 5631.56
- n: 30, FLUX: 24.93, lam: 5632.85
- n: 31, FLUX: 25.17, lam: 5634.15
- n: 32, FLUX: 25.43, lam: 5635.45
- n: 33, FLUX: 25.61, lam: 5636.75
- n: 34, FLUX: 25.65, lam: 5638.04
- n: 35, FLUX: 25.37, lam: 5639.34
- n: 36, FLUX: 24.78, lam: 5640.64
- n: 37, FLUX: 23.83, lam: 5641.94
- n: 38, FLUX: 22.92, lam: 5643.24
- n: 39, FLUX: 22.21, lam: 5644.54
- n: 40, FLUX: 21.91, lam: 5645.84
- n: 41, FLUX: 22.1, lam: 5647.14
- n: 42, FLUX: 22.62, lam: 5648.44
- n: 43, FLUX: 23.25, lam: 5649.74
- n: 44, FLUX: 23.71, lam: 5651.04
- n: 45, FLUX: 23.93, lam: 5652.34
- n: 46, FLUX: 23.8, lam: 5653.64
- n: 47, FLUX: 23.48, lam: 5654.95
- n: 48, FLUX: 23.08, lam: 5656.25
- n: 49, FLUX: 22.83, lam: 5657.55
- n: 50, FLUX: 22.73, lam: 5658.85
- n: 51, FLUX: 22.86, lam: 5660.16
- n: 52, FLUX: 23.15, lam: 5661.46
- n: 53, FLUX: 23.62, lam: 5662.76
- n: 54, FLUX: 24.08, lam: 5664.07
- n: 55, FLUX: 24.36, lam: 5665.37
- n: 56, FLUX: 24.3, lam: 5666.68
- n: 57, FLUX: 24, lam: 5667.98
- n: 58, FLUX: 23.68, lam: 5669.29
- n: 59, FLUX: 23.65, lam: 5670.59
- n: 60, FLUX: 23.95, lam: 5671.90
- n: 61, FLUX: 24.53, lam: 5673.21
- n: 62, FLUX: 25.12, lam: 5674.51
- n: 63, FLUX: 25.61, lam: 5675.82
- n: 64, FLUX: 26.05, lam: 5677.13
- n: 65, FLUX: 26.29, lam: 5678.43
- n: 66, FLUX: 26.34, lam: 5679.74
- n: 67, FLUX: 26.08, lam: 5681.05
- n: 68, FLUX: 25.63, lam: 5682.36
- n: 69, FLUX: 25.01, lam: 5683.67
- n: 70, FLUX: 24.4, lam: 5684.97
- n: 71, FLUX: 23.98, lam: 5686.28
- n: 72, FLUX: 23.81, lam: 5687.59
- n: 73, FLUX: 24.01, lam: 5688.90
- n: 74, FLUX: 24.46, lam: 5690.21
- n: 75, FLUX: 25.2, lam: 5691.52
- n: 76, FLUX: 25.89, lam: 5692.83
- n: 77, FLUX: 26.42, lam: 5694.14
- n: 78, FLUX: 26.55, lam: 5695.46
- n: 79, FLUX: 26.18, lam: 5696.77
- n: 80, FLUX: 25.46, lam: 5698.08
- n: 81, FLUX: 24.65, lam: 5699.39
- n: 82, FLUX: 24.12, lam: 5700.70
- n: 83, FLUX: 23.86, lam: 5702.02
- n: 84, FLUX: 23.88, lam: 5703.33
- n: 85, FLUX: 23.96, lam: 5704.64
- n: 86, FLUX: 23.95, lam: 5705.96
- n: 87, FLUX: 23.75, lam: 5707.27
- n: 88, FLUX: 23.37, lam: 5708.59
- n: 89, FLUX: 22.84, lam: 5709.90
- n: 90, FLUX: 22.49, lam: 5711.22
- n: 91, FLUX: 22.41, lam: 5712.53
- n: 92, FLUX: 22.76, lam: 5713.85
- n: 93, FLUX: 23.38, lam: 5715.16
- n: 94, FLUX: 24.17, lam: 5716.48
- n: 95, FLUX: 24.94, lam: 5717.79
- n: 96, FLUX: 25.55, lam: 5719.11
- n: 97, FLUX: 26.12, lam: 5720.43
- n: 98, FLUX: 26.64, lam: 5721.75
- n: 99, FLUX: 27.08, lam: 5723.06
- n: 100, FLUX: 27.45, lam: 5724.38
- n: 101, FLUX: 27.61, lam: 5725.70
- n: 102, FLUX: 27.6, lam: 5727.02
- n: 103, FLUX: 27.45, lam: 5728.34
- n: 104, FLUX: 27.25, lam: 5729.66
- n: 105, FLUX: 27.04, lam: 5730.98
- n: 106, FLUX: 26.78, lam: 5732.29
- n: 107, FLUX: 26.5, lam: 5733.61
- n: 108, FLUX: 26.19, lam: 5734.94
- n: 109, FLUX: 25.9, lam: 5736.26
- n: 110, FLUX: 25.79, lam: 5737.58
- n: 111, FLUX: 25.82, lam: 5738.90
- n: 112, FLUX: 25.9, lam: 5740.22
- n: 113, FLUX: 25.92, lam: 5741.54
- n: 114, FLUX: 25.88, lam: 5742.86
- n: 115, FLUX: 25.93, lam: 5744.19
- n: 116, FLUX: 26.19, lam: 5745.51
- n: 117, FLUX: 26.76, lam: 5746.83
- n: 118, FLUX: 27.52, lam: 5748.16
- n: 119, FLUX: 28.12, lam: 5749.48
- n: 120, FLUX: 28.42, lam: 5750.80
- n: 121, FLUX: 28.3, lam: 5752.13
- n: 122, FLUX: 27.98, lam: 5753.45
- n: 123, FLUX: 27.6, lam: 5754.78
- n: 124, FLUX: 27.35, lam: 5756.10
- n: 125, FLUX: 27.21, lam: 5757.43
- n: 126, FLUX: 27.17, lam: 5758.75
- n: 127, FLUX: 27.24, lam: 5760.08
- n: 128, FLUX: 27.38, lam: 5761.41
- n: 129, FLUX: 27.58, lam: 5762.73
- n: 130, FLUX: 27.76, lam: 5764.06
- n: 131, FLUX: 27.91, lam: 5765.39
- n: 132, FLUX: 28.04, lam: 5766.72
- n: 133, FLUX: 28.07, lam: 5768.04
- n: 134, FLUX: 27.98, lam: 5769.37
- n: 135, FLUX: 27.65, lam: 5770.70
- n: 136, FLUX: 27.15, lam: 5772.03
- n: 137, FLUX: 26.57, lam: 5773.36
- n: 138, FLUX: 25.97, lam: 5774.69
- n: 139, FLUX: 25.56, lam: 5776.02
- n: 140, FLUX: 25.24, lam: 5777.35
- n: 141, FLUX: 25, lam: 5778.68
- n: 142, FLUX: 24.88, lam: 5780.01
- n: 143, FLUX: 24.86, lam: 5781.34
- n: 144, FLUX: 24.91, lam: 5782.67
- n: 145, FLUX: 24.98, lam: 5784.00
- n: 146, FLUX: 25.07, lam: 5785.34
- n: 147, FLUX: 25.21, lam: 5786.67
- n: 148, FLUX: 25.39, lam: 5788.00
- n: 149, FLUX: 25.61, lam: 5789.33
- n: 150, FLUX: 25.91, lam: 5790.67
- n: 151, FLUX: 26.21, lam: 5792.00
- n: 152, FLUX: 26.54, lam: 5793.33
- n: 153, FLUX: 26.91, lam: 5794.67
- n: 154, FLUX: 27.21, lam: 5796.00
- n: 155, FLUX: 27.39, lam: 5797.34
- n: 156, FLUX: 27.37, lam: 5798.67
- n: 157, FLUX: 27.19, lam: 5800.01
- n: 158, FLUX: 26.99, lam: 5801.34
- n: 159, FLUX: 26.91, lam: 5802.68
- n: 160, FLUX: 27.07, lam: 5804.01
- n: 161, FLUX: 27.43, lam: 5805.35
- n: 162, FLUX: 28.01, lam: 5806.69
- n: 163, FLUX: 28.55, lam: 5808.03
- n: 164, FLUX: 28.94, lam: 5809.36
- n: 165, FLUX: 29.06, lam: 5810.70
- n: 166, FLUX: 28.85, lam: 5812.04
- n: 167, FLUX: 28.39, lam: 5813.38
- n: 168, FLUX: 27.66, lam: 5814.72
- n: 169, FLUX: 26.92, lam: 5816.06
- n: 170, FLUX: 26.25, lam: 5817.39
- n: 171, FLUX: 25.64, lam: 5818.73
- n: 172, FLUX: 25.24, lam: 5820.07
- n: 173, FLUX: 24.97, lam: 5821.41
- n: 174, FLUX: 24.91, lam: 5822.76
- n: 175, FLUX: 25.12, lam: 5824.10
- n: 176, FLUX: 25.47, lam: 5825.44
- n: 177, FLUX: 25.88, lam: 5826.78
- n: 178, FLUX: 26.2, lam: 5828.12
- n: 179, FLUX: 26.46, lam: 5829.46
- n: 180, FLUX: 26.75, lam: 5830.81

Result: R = 0.82 angstroms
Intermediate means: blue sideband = 27.4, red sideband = 26.7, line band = 26.2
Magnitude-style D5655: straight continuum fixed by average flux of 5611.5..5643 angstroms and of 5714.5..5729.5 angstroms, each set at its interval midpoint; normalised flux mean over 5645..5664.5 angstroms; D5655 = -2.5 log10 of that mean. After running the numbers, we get 0.07 mag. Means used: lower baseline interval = 24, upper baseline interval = 26.2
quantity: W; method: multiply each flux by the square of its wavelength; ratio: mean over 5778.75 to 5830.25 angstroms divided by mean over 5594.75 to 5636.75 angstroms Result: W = 1.2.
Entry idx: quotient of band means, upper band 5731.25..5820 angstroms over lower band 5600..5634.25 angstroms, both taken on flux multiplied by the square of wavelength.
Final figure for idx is 1.21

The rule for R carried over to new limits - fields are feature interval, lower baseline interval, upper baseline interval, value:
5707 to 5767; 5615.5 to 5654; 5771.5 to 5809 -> -2.0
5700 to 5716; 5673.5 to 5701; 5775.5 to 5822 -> 1.3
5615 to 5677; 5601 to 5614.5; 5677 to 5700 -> 1.5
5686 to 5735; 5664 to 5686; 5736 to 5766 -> 1.4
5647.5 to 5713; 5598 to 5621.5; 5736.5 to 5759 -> 1.8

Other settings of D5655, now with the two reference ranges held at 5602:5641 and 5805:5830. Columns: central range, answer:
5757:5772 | -0.06 mag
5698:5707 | 0.04 mag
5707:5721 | 0.07 mag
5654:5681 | 0.02 mag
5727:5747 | -0.03 mag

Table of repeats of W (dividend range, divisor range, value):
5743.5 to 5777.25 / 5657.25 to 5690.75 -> 1.15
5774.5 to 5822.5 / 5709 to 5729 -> 1.08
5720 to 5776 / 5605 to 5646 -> 1.18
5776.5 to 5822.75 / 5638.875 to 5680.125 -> 1.17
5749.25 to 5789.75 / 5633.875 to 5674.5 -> 1.17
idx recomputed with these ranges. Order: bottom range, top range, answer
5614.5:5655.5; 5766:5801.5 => 1.17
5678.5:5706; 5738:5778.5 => 1.11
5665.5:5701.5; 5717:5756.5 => 1.09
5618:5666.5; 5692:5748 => 1.11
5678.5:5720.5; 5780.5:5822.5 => 1.13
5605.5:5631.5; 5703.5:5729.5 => 1.09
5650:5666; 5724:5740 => 1.17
